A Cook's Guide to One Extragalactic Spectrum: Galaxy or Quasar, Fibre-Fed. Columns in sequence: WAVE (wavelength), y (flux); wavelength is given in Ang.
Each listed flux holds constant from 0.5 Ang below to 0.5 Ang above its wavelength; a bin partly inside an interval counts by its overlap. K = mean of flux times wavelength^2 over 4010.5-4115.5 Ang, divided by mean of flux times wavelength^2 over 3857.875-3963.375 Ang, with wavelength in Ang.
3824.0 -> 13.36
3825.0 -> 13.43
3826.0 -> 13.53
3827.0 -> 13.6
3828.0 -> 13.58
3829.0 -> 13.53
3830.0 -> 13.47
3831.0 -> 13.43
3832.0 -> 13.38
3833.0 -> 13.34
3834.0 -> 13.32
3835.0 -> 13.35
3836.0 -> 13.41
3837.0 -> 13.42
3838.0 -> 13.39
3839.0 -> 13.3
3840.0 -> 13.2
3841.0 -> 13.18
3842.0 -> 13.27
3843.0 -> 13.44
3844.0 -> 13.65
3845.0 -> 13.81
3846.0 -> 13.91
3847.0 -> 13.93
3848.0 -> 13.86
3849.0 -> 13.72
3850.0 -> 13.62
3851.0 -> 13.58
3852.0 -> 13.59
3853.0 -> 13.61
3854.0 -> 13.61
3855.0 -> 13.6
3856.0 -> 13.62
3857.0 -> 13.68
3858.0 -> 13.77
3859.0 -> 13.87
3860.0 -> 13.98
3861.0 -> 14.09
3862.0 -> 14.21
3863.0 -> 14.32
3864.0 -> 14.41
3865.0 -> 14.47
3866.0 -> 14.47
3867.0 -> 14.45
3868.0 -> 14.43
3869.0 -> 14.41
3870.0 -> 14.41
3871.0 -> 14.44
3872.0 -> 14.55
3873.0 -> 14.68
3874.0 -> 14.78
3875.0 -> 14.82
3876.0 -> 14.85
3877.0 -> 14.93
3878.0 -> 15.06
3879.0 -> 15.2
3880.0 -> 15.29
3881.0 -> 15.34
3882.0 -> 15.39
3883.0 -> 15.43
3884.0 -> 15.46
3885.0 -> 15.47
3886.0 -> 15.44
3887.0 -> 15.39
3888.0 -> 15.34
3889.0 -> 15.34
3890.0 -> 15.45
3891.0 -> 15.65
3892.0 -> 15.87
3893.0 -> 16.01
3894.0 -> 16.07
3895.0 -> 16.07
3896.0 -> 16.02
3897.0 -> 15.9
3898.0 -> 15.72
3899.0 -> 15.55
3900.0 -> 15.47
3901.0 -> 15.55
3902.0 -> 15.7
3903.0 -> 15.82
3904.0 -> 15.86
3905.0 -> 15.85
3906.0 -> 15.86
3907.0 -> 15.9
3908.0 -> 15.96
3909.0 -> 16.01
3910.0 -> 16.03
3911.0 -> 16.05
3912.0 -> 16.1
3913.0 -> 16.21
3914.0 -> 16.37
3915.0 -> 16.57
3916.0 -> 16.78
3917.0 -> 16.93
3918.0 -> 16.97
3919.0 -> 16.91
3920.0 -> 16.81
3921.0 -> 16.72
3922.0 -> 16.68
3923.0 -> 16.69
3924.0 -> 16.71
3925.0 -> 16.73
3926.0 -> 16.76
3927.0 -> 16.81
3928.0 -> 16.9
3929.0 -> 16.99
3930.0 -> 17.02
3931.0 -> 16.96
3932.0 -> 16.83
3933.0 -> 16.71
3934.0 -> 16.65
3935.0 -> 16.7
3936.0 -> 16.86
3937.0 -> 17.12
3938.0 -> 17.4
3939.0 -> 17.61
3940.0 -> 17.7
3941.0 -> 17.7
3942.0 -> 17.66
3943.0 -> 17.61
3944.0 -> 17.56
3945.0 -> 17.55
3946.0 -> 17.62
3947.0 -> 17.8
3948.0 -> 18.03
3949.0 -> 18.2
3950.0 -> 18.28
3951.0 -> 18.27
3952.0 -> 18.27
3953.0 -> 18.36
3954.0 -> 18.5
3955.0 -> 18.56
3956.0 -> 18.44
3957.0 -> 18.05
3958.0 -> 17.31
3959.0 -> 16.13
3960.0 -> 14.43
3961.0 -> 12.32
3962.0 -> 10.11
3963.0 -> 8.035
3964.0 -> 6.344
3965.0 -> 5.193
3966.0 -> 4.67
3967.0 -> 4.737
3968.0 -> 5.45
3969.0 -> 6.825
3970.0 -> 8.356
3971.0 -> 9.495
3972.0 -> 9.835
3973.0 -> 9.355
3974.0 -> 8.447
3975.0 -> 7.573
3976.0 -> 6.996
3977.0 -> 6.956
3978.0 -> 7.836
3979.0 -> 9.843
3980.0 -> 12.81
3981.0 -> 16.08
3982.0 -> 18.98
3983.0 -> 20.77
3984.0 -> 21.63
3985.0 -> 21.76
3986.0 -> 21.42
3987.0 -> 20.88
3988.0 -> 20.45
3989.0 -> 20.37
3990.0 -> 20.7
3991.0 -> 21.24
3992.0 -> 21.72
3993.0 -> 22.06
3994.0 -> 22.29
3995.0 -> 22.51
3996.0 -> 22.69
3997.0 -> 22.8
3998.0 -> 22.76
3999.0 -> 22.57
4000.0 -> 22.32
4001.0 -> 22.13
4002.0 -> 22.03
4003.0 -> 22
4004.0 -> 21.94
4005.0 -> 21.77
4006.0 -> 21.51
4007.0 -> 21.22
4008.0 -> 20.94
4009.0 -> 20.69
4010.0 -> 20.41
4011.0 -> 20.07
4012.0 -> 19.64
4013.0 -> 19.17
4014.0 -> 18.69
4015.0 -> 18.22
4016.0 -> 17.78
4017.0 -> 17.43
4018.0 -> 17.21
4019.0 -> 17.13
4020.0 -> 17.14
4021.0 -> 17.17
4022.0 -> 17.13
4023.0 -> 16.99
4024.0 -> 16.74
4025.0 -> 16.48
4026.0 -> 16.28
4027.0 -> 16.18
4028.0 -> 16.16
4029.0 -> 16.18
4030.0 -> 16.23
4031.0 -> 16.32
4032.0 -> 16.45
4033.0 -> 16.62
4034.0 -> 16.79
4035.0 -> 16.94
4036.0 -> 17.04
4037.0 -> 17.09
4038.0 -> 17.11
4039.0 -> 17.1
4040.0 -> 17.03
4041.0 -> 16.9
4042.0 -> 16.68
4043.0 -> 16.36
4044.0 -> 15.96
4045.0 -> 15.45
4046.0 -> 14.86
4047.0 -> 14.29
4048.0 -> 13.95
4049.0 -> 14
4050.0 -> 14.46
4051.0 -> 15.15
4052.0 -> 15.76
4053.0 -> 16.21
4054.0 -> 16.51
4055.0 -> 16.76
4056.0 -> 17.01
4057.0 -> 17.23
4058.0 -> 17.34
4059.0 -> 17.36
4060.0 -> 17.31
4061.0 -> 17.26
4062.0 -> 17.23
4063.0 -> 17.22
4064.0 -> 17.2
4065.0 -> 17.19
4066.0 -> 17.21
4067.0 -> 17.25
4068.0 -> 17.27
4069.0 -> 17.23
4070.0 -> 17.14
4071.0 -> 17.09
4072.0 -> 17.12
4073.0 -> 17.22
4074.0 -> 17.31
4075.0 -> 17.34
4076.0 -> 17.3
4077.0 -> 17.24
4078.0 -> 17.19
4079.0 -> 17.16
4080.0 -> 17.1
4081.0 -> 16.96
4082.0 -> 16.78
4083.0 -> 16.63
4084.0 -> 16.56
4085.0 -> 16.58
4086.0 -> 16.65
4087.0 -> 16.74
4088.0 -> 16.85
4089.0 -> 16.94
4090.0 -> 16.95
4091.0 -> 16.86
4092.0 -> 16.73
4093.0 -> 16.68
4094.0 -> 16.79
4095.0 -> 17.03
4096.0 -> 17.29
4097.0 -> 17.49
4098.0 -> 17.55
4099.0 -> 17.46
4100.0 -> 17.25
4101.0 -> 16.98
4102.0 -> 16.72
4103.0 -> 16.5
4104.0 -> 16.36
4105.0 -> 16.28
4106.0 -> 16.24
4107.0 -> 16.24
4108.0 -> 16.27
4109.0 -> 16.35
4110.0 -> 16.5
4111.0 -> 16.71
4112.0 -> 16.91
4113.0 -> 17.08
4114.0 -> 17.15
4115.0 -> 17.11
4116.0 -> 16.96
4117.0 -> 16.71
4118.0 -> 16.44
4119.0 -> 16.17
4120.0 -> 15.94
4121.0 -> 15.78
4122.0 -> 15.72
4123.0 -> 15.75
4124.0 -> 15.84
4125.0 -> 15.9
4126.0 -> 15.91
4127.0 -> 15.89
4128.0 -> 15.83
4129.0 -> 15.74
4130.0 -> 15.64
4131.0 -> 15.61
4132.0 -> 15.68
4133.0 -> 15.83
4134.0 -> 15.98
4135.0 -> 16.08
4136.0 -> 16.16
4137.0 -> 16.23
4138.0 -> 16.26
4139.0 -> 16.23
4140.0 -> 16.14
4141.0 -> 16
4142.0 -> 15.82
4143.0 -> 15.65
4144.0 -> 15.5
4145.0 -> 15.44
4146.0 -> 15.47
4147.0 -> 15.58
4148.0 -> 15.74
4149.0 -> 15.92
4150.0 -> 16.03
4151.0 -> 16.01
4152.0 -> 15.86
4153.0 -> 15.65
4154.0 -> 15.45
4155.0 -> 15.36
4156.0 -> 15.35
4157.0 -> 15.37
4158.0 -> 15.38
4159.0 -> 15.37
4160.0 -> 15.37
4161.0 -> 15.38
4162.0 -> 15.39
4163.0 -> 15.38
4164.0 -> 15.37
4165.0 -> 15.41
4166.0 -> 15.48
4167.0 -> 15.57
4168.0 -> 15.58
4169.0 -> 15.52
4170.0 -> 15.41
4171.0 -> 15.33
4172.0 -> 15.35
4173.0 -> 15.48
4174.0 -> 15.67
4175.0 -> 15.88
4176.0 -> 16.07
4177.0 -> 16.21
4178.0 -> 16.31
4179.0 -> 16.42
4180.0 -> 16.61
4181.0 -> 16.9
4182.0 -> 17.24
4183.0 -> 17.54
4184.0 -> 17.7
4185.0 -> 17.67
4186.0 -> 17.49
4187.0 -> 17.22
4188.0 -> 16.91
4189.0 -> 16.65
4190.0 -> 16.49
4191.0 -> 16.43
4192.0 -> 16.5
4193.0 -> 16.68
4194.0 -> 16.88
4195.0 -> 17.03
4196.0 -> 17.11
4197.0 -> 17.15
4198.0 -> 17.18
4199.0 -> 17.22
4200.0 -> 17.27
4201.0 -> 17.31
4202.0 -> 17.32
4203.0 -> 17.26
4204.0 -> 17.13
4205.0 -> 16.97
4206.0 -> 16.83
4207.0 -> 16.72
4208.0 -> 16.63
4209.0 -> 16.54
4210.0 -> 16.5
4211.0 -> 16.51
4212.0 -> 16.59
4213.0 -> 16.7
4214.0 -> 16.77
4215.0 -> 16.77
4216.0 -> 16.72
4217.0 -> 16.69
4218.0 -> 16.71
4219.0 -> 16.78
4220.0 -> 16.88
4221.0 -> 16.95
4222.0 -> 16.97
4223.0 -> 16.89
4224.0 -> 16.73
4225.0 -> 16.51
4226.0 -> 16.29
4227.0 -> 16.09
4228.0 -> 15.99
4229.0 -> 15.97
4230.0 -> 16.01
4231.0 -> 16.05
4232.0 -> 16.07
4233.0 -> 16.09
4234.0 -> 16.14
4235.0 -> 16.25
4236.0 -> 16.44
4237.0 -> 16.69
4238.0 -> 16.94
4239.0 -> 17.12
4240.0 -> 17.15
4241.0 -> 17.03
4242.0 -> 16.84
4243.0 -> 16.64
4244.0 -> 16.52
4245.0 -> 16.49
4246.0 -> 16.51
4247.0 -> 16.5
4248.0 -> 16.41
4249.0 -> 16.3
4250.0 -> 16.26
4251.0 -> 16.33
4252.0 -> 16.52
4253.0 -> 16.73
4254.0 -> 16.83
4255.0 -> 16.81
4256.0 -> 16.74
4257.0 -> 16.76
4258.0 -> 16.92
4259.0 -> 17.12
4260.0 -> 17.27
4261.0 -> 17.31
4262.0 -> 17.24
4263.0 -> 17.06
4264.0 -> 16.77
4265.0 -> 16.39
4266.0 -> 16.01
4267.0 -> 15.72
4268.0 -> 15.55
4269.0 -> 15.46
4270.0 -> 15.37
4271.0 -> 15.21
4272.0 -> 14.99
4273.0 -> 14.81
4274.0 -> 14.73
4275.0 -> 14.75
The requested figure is 1.1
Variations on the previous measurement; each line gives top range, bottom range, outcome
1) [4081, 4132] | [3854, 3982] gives 1.23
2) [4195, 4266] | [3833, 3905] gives 1.37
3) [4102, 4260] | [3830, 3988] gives 1.26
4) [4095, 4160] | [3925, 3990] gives 1.18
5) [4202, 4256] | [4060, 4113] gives 1.05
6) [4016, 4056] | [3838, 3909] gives 1.20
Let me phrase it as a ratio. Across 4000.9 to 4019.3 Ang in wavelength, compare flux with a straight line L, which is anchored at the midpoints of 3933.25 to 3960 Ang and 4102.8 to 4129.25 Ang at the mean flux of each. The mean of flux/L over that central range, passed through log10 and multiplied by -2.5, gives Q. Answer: -0.17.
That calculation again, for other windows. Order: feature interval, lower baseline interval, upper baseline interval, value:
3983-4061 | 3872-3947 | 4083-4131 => -0.128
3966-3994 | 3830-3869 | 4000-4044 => 0.212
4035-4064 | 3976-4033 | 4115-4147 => 0.092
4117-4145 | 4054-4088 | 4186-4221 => 0.070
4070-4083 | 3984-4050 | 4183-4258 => 0.062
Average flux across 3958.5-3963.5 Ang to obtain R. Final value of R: 12.2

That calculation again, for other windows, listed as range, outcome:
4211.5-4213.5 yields 16.6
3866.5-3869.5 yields 14.4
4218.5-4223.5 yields 16.9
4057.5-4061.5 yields 17.3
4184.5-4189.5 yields 17.2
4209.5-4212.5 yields 16.5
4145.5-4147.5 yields 15.5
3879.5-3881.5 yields 15.3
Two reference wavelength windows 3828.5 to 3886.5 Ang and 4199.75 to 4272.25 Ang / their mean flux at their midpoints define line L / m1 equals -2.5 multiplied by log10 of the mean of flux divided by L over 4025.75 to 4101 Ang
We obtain -0.08 mag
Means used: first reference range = 14.1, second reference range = 16.6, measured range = 16.7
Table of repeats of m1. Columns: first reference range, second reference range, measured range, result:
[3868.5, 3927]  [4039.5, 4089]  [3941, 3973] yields 0.17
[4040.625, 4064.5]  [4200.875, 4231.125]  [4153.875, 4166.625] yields 0.08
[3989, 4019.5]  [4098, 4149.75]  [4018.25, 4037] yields 0.19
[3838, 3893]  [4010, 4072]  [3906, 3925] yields -0.09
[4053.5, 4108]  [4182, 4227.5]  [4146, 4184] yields 0.07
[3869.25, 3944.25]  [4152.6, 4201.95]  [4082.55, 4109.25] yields -0.04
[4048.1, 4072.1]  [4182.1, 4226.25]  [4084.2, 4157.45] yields 0.03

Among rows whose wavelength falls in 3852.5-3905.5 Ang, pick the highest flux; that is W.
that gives 16.07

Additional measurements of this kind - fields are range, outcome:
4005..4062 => 21.77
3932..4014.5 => 22.8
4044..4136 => 17.55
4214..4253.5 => 17.15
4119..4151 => 16.26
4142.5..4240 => 17.7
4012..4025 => 19.64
